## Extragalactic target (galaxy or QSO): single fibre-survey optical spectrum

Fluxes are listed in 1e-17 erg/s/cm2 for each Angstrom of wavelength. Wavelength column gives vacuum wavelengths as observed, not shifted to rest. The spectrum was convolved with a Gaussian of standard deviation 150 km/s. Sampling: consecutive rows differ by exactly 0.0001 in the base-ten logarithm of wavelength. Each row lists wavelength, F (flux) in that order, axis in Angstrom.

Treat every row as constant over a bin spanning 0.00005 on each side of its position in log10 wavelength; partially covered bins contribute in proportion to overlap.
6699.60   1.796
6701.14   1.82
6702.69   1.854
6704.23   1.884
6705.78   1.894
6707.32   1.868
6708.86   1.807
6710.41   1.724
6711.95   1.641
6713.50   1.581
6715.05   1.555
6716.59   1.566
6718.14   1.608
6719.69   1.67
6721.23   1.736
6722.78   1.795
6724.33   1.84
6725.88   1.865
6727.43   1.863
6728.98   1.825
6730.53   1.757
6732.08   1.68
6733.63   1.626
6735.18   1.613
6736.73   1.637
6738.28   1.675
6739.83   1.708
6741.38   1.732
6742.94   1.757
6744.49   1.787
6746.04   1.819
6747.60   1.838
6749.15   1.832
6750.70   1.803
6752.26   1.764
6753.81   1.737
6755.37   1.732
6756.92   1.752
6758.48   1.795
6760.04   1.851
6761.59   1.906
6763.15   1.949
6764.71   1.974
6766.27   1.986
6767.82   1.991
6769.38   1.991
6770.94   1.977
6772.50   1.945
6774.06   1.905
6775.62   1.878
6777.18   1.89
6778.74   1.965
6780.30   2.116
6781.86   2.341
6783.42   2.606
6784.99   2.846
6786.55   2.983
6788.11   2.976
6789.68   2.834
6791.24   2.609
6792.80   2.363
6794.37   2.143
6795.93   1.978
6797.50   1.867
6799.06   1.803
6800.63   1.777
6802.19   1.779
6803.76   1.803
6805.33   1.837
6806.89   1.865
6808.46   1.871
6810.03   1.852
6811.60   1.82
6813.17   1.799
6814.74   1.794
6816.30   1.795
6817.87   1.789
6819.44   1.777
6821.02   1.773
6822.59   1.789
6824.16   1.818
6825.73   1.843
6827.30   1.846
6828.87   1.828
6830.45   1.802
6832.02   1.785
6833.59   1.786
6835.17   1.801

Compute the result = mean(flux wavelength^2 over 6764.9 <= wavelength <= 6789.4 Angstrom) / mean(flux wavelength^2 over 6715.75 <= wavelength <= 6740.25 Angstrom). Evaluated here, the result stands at 1.32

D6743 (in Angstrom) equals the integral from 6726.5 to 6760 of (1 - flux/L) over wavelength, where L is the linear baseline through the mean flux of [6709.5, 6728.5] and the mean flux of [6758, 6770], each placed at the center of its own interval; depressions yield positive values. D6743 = 1.4 Angstrom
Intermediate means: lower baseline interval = 1.71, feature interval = 1.75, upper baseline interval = 1.93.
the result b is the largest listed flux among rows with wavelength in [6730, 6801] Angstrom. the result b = 2.983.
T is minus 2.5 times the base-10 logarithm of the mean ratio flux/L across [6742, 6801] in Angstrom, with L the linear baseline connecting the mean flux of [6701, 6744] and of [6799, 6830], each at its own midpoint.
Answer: -0.16 mag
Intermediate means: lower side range 1.73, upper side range 1.81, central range 2.06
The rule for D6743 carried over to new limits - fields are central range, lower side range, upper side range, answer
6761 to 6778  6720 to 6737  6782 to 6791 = 3.7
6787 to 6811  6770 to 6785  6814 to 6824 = -1.9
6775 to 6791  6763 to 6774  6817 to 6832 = -4.4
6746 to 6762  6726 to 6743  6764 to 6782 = 0.5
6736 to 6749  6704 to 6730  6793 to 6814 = 0.3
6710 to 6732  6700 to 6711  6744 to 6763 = 1.3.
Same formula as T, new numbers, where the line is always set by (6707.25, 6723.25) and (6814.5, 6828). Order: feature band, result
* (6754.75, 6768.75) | -0.092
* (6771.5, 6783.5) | -0.170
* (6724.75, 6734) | -0.053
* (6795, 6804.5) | -0.038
